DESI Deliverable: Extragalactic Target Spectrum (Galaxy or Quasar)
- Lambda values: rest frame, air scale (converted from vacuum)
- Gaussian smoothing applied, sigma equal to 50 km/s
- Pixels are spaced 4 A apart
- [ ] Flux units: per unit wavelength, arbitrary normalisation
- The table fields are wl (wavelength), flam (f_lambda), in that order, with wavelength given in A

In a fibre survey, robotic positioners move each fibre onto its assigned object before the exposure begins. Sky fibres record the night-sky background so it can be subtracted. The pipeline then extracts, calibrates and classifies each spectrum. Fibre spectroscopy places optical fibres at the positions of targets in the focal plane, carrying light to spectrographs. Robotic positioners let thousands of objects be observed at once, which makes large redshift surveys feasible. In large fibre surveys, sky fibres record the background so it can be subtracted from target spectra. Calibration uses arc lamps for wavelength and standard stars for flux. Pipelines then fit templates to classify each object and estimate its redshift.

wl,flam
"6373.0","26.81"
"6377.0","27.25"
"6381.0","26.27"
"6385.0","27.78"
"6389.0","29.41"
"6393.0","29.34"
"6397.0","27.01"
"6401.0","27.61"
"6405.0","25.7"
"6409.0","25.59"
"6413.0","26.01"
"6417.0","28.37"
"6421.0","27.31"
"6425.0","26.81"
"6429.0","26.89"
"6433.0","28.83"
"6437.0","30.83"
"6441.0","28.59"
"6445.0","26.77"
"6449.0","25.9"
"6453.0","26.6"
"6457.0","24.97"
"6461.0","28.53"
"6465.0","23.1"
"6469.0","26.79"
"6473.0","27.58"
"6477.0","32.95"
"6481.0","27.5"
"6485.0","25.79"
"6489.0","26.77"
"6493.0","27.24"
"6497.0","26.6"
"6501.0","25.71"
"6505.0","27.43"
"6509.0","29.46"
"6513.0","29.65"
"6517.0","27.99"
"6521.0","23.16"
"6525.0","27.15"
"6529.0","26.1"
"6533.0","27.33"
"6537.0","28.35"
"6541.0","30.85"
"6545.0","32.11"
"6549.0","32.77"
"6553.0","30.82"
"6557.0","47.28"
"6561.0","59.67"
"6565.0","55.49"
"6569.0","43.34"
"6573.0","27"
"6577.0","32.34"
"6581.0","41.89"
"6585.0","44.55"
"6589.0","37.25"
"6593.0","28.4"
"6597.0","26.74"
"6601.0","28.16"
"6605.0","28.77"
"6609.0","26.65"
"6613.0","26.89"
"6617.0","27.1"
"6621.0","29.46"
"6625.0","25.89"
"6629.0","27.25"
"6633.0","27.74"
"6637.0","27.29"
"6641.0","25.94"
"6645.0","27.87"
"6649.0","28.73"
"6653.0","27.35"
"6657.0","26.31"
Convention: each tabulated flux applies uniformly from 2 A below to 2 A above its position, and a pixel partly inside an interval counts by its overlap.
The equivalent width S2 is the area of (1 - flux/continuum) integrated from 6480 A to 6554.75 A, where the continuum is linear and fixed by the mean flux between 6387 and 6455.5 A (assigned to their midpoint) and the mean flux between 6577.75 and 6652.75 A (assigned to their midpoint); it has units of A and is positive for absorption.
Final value 1.6 A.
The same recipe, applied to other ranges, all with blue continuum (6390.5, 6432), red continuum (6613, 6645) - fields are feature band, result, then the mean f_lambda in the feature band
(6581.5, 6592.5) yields -4.89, 39.3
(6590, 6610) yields -0.76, 28.3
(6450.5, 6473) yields 0.85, 26.1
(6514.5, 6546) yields -0.66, 27.8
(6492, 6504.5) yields 0.28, 26.6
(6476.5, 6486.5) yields -0.40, 28.3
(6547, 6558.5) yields -3.93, 36.5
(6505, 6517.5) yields -0.79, 28.9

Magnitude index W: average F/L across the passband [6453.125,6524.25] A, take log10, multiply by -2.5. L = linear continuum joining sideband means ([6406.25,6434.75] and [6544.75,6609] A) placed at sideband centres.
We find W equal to 0.16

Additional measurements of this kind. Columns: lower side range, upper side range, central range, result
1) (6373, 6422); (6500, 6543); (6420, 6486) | 0.00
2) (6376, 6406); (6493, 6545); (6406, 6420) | 0.04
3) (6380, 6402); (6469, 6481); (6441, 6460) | 0.09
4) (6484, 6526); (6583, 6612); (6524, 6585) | -0.24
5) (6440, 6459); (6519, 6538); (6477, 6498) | -0.04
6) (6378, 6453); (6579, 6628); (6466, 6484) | 0.01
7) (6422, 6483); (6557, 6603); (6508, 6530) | 0.22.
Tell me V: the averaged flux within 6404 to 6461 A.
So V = 27.2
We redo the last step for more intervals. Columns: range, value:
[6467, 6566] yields 31.1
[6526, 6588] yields 37.2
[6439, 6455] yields 27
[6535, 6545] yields 30.1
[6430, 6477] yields 27.4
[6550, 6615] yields 36.5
